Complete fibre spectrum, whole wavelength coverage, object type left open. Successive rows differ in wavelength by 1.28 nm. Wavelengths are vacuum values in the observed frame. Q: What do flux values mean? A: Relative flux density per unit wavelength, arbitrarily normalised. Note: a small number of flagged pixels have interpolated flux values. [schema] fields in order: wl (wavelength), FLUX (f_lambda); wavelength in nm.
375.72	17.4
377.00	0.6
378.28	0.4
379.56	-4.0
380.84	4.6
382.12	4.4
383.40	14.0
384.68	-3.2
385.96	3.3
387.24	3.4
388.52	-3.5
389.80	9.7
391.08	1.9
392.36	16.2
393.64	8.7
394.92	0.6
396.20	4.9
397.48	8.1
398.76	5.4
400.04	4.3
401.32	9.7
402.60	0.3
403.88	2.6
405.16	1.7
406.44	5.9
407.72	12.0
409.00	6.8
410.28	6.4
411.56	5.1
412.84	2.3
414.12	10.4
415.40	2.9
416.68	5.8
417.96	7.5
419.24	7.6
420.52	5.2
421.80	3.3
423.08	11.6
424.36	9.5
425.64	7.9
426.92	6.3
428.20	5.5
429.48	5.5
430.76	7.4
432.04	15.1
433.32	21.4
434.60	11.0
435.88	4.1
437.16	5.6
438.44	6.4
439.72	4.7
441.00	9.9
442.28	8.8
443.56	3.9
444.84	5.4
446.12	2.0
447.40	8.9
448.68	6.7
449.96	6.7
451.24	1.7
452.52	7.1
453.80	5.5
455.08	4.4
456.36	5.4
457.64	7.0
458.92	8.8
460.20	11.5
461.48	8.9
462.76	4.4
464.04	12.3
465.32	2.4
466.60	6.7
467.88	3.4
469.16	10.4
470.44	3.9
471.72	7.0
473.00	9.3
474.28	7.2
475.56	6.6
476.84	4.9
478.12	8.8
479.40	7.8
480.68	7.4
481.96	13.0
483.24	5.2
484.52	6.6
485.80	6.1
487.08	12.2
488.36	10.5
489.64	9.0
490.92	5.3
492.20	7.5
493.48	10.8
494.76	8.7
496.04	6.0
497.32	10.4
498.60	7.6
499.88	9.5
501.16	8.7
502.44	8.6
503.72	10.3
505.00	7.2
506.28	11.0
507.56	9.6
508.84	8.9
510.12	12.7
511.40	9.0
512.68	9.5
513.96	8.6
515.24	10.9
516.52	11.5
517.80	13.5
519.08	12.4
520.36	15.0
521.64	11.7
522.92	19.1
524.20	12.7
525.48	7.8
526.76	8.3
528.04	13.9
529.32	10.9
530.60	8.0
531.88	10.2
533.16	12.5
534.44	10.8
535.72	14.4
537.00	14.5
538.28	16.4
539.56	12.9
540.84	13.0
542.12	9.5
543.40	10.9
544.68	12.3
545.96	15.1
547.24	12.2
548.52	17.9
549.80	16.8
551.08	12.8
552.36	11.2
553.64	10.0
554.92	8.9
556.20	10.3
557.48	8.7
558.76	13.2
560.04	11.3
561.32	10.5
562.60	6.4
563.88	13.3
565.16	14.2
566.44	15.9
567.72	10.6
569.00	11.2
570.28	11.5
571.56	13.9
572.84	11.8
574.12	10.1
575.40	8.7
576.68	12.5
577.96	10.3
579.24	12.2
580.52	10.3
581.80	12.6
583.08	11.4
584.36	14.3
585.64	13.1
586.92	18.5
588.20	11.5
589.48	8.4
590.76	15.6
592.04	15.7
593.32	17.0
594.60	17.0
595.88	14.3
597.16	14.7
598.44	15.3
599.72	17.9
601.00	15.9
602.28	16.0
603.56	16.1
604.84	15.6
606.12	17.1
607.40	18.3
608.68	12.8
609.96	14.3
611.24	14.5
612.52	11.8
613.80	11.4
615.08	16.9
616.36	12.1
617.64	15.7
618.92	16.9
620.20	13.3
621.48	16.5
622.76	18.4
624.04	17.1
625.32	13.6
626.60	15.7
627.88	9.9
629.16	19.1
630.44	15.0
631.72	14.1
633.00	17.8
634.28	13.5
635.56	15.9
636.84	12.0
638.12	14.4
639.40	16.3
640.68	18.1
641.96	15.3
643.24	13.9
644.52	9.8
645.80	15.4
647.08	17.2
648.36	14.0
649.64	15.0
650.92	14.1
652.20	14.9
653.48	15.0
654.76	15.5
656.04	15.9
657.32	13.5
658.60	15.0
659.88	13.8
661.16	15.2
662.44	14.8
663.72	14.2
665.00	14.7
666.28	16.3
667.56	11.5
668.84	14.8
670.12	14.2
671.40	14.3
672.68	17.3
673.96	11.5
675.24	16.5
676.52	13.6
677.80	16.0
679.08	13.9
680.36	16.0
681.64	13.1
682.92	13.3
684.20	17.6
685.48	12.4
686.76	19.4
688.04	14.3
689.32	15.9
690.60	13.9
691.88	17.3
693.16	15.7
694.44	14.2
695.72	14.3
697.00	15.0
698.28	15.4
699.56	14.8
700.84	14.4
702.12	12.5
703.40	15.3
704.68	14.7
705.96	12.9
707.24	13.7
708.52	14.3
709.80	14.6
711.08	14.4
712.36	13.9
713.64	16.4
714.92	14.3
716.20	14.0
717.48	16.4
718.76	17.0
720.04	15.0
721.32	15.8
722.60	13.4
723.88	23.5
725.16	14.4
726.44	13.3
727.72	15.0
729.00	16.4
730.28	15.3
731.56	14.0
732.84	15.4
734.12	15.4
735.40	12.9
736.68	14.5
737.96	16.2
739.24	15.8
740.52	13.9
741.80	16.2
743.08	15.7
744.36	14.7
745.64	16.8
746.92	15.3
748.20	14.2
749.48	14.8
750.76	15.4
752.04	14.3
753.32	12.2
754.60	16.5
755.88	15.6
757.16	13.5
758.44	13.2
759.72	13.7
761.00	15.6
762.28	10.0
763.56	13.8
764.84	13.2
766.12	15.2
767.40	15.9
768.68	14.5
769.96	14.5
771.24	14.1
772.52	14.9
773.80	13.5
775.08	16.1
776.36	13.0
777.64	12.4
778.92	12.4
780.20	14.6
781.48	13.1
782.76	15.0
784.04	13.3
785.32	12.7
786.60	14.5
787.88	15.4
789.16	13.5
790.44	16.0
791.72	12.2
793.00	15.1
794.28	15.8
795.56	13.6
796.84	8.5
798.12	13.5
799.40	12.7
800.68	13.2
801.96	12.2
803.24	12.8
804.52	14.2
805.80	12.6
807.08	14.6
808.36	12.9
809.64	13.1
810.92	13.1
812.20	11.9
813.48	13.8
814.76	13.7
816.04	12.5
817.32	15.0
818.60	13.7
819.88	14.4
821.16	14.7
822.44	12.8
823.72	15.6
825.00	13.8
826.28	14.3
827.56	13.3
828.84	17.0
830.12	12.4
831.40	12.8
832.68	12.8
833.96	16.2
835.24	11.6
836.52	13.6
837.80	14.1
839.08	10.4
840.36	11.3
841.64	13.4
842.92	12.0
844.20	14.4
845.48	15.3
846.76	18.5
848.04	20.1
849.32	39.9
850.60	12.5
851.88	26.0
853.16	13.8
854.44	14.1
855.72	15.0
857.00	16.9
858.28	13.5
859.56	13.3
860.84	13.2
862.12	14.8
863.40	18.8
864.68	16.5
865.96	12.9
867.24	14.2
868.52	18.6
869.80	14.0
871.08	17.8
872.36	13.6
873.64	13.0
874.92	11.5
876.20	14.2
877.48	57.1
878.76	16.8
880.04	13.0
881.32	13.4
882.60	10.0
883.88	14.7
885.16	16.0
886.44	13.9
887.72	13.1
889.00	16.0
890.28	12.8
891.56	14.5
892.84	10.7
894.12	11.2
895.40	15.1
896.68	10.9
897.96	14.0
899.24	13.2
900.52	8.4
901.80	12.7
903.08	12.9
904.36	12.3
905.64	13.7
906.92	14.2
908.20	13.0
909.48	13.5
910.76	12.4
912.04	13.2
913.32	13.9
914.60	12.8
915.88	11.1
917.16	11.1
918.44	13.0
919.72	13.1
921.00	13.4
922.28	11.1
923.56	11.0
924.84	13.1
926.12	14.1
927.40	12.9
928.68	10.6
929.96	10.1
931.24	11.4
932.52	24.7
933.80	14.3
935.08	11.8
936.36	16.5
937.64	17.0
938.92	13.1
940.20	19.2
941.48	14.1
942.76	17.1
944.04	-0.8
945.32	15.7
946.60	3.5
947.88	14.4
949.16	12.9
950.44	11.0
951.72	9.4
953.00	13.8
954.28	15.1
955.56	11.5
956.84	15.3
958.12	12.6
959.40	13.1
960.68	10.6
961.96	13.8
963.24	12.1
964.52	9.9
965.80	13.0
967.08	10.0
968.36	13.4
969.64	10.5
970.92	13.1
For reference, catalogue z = 0.293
